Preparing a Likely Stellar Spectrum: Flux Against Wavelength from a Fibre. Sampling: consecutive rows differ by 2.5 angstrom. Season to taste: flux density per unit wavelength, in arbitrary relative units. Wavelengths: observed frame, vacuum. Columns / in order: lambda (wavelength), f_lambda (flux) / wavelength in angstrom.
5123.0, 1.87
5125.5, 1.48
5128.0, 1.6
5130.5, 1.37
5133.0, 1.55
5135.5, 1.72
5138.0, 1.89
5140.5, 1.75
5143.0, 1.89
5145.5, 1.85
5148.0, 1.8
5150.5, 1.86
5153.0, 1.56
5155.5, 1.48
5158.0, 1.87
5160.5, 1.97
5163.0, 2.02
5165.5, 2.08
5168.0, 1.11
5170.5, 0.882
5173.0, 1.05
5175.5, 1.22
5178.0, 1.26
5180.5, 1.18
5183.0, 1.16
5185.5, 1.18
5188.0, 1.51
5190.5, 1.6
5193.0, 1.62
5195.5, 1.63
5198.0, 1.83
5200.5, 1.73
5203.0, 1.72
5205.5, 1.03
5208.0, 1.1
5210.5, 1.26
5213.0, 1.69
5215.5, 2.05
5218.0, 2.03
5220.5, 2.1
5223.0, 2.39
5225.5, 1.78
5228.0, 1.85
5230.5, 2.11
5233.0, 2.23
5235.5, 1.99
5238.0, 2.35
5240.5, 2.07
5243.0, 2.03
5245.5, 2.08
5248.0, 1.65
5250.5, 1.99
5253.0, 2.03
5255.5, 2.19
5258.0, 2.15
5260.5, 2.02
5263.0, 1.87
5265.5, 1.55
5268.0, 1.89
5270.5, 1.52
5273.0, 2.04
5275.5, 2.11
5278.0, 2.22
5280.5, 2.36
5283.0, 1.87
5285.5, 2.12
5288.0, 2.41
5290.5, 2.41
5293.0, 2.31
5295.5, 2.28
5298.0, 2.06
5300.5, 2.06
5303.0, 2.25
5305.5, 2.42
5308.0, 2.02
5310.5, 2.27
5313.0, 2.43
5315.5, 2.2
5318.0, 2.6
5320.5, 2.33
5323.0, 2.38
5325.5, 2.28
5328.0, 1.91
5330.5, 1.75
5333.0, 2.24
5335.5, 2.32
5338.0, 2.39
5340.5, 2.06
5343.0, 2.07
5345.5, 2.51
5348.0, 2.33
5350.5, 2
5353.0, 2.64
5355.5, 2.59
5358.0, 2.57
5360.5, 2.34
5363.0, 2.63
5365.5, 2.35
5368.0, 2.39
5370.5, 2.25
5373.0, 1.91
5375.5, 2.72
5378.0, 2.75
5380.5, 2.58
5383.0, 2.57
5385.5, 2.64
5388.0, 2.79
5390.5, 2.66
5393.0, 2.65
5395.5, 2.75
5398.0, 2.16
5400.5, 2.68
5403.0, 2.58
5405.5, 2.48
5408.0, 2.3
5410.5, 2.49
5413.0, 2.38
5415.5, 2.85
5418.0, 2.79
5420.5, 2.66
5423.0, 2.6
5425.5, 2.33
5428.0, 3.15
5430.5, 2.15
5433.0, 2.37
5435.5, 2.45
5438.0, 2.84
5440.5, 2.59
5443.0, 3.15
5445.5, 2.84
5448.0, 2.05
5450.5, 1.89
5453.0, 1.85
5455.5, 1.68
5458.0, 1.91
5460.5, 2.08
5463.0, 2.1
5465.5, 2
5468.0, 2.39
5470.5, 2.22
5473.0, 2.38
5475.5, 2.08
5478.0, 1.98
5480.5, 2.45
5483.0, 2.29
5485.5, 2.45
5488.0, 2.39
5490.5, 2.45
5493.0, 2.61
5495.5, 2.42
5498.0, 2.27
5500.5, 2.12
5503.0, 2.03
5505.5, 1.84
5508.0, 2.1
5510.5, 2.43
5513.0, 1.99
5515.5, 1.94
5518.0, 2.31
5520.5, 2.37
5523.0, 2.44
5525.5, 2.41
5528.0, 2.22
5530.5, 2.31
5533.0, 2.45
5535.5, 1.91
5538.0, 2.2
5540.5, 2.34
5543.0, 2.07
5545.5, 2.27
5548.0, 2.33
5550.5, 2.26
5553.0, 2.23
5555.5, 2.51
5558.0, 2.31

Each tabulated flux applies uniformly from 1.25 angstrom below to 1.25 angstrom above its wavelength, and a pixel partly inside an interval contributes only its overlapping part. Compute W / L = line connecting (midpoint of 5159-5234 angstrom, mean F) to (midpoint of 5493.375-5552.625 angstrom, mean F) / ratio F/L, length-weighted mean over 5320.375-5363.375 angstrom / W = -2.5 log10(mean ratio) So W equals -0.21 mag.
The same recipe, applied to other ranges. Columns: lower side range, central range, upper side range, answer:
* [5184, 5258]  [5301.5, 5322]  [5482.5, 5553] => -0.18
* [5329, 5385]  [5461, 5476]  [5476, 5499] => 0.08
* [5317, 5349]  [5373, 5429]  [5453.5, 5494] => -0.17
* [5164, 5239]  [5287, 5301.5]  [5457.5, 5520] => -0.24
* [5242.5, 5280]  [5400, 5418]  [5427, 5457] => -0.10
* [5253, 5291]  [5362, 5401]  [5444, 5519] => -0.19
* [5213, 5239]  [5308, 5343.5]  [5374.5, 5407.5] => 0.08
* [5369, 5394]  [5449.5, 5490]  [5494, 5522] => 0.07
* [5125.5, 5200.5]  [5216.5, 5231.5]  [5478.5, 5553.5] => -0.21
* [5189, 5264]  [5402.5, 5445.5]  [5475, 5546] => -0.22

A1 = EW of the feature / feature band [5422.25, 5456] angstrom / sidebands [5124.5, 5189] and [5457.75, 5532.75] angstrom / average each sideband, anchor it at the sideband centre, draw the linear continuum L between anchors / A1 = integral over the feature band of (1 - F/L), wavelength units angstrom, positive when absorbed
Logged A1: -5.0 angstrom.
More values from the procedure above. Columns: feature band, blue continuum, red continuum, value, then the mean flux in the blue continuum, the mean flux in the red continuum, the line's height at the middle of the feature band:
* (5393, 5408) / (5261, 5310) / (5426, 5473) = -1.8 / 2.09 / 2.32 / 2.25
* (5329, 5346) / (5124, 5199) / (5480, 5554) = -2.3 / 1.57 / 2.26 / 1.91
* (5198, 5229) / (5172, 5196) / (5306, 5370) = -4.2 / 1.33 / 2.3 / 1.52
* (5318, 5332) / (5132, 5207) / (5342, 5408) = 0.5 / 1.57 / 2.48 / 2.26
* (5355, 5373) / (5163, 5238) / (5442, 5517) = -4.0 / 1.62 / 2.21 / 1.97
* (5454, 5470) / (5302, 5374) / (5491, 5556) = 1.6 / 2.29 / 2.24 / 2.26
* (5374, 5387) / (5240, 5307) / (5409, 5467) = -2.0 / 2.07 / 2.4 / 2.29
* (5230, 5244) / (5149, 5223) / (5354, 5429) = -2.5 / 1.56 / 2.55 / 1.81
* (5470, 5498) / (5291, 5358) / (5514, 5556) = -0.9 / 2.27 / 2.26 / 2.26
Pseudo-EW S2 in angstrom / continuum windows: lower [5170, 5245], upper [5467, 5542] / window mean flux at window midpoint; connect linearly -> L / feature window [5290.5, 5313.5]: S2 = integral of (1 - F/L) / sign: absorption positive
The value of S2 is -4.7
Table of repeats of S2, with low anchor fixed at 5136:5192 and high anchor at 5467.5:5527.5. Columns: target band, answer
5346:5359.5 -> -3.3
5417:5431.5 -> -3.5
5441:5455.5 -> -1.0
